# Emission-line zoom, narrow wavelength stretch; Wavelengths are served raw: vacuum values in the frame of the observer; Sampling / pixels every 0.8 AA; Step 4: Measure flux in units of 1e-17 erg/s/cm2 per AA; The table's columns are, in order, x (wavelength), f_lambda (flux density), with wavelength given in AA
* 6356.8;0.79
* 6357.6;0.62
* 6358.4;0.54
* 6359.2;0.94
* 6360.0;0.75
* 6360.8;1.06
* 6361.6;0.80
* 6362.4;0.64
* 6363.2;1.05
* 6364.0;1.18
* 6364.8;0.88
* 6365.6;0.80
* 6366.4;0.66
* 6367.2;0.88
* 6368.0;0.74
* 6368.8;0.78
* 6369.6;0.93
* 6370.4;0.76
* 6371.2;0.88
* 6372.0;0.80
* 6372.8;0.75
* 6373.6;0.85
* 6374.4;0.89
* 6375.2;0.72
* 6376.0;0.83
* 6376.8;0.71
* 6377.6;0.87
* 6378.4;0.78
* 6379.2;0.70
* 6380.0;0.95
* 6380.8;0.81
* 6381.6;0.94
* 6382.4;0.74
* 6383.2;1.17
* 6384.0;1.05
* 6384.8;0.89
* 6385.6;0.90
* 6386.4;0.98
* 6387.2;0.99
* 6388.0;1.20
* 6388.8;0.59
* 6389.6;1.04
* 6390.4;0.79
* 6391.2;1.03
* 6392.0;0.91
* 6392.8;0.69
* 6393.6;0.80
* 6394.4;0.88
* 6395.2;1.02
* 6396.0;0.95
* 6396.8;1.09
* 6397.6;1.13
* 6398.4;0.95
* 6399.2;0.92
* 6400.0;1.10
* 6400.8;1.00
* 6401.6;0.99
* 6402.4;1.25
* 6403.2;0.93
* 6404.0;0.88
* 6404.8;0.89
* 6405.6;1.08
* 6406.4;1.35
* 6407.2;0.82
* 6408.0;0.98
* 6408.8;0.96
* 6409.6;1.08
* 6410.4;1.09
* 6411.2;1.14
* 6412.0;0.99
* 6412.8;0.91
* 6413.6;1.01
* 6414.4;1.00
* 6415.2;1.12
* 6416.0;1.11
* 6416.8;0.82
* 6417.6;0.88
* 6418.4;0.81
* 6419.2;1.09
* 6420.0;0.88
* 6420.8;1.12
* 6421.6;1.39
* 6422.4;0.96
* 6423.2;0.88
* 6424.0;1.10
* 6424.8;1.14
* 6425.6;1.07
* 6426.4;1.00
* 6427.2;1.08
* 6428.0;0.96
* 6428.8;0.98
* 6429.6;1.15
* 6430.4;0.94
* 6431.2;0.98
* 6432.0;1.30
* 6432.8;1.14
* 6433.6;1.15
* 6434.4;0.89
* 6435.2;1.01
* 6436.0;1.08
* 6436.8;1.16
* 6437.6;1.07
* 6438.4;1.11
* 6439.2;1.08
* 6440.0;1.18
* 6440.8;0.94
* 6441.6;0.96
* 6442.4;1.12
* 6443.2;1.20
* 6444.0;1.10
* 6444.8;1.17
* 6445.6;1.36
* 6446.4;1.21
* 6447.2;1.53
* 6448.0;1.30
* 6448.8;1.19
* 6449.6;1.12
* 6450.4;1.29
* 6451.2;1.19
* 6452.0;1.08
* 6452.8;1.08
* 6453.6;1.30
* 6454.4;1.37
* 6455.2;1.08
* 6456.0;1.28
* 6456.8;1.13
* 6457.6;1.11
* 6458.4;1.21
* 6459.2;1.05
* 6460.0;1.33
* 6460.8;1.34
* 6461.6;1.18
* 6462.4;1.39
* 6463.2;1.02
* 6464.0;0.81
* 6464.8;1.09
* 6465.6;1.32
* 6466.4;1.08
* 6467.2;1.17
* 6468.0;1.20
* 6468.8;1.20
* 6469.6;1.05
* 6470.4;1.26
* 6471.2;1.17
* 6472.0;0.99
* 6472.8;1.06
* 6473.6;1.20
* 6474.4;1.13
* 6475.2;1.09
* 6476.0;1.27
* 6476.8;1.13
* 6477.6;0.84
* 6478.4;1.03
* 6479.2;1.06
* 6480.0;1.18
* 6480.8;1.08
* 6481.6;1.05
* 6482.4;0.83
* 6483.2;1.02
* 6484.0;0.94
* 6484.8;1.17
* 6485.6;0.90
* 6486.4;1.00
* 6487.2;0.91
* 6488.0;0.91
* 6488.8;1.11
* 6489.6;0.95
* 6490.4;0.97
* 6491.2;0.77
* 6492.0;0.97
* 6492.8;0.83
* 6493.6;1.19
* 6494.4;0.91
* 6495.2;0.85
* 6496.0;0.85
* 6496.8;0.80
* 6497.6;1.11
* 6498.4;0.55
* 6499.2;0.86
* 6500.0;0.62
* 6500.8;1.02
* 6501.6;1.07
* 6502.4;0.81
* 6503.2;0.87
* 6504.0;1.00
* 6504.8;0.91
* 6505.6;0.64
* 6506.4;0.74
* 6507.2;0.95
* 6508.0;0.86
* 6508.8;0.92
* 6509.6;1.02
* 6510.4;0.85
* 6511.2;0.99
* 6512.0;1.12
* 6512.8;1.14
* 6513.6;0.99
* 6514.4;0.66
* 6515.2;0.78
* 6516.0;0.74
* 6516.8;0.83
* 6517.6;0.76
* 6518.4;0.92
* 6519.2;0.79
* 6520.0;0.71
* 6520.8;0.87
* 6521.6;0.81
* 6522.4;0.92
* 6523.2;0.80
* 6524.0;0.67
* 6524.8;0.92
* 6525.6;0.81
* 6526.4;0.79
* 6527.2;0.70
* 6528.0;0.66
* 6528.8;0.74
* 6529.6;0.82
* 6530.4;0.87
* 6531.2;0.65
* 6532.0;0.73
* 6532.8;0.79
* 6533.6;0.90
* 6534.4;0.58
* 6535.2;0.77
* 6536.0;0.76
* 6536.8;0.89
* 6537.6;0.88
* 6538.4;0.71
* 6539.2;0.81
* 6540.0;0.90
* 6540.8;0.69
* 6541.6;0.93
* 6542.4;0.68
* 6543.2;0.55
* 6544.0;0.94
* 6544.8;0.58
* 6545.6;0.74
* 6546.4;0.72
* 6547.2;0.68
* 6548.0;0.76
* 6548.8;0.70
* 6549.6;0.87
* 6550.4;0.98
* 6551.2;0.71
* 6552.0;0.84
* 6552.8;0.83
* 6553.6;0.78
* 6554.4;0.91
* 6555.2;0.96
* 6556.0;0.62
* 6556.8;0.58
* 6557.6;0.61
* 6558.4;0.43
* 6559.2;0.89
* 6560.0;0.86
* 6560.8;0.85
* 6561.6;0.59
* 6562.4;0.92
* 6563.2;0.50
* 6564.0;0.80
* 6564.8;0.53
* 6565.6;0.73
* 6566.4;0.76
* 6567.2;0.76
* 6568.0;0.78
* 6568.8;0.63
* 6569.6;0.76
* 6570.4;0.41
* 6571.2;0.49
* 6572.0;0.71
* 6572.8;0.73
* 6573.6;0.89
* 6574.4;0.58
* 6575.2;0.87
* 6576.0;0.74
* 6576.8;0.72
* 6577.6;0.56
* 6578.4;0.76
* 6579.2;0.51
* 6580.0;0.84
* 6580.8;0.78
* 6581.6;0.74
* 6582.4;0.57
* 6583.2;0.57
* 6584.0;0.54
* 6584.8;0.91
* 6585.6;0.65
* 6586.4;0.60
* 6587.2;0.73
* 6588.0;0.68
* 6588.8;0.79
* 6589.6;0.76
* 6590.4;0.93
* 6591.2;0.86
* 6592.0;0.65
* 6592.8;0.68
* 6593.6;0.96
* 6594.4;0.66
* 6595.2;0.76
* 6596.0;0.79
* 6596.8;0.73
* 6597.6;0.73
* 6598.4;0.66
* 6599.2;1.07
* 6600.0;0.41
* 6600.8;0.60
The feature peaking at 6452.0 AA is C III] 1909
